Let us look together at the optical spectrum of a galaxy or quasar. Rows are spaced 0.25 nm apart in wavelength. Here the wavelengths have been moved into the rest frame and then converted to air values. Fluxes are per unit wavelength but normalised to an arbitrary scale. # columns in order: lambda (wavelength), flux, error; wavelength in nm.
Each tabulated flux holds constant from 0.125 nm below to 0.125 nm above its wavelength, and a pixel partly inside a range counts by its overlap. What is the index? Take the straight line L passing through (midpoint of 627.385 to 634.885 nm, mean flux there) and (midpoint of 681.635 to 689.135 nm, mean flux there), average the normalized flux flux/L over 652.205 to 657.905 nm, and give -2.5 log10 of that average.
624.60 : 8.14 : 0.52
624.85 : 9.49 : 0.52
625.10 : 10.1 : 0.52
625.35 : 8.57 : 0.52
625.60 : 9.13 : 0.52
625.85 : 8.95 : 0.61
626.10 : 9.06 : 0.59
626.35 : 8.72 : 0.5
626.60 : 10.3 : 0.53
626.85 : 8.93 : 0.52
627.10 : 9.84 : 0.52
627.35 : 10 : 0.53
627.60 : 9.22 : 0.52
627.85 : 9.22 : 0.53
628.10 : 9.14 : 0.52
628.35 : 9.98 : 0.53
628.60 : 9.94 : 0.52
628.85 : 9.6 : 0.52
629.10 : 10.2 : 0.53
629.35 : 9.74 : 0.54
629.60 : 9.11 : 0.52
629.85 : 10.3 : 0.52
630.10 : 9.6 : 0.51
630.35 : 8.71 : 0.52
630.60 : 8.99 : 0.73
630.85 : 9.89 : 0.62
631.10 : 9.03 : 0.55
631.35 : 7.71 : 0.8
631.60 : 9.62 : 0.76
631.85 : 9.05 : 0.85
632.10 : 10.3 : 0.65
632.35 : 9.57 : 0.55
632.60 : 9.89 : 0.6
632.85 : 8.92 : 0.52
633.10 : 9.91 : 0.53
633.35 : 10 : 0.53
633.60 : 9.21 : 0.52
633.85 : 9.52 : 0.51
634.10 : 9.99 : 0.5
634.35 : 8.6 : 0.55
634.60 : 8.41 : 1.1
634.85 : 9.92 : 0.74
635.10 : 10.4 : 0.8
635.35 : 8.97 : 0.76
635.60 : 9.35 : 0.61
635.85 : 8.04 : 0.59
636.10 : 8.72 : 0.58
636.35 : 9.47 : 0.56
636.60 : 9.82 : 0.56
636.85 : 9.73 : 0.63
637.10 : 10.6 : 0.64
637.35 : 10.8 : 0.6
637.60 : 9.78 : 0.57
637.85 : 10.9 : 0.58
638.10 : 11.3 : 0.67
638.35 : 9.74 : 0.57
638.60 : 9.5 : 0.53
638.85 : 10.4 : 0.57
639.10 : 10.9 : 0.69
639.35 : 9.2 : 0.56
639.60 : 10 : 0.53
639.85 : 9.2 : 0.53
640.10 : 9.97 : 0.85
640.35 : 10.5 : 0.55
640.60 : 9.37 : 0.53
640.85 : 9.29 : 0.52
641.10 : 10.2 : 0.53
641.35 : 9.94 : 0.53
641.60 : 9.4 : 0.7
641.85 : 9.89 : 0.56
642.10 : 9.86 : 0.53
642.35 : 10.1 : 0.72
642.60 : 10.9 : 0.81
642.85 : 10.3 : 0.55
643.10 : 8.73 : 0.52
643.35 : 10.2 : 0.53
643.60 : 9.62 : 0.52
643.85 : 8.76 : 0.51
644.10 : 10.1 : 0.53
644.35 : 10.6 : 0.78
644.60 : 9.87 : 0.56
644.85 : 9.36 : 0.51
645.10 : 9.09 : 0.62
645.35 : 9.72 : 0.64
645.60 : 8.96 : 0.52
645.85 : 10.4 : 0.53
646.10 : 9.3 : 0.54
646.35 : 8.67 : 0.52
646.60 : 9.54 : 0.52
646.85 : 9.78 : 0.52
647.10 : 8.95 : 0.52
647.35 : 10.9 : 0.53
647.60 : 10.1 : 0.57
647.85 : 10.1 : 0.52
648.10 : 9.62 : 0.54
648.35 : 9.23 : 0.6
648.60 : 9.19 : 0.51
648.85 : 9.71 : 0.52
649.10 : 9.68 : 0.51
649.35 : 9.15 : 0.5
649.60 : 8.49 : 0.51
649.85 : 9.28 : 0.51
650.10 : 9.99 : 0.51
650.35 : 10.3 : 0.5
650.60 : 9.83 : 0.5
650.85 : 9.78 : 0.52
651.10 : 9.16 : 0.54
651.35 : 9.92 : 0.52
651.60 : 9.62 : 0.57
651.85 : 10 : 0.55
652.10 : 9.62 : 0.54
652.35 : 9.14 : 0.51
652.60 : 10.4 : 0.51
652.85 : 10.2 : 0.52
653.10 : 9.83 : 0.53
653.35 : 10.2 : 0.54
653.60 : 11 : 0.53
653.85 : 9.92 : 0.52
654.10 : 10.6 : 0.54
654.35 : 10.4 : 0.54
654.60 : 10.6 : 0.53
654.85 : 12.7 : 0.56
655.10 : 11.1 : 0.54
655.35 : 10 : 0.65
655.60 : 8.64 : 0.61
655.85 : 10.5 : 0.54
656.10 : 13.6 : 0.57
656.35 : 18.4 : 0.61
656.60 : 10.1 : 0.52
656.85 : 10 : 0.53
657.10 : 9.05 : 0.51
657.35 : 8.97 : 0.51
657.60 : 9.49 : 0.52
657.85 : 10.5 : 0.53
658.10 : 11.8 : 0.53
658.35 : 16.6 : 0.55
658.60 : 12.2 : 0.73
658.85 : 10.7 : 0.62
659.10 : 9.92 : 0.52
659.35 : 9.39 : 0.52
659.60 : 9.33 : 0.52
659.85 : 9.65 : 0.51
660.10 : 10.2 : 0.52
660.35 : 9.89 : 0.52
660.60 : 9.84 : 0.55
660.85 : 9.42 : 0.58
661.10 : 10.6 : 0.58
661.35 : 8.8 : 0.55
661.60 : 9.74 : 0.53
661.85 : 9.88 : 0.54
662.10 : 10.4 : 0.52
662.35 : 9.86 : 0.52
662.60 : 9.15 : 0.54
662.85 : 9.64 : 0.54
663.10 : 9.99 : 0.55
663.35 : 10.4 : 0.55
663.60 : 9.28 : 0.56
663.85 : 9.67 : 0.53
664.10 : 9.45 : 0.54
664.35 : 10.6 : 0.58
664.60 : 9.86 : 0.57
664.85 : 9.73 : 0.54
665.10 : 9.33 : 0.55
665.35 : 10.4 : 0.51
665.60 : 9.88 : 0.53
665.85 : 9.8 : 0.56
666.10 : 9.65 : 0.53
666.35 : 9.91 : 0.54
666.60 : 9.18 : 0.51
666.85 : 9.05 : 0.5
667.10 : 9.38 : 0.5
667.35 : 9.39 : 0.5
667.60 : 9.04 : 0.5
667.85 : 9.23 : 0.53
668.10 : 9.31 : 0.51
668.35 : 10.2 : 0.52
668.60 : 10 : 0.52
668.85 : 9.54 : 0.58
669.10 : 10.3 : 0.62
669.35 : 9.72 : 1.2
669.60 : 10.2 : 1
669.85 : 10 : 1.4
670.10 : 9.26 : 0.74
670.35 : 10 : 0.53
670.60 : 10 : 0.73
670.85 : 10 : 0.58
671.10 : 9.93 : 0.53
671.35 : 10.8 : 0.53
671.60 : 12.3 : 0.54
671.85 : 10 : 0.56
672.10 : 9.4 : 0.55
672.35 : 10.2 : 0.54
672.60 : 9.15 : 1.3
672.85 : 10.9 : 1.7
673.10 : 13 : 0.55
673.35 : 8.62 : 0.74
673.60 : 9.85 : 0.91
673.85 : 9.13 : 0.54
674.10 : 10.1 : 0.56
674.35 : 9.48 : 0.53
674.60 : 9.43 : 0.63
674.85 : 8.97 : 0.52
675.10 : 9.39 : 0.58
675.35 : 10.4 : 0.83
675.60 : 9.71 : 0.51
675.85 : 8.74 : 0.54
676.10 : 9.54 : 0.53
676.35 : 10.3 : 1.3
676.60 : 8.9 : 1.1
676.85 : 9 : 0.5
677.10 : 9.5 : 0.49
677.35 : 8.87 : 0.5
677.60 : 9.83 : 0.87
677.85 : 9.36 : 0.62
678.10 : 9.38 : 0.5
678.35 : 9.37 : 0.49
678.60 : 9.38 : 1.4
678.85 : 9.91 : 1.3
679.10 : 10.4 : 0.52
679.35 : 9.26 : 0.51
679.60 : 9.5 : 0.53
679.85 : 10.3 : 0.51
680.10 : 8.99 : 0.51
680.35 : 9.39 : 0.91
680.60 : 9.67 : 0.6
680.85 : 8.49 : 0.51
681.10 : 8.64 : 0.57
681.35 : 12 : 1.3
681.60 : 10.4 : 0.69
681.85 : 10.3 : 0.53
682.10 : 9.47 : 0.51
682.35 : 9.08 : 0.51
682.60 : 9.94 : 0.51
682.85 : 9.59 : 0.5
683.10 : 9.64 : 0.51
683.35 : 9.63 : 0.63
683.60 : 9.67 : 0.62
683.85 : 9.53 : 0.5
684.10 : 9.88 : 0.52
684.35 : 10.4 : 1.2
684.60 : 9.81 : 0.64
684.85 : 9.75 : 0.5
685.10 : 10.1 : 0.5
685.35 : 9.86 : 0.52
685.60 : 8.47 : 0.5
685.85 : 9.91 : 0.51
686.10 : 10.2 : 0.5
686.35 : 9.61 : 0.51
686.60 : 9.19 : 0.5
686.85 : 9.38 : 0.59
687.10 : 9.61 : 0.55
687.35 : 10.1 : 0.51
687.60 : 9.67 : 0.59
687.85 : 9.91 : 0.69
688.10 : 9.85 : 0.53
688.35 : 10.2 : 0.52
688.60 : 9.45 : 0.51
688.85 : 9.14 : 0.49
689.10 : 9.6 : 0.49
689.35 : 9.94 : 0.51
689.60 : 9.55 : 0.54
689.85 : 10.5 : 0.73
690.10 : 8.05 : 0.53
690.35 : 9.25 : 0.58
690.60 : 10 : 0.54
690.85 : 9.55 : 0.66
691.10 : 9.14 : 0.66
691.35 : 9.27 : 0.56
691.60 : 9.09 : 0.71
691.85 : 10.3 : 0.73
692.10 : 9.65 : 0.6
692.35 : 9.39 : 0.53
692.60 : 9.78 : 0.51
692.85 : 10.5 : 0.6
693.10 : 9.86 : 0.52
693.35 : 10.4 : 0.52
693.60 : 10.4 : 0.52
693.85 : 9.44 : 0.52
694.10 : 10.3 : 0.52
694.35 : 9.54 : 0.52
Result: -0.12 mag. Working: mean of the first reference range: 9.44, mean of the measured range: 10.7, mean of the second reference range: 9.71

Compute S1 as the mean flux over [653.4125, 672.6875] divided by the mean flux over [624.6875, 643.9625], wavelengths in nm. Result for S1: 1.06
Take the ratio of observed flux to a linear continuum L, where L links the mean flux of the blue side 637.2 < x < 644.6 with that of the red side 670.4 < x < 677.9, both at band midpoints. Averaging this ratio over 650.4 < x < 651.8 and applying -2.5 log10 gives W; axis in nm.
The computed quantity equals 0.02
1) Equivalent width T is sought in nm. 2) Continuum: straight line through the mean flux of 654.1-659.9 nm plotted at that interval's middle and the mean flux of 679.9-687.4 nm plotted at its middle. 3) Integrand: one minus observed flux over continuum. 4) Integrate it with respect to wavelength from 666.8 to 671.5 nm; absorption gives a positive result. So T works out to 0.29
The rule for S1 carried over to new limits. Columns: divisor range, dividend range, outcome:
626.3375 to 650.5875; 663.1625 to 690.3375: 1.01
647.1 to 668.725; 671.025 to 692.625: 0.96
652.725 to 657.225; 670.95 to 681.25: 0.89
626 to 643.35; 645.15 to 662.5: 1.05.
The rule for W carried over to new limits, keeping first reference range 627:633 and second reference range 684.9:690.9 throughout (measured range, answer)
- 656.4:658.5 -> -0.16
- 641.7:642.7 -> -0.07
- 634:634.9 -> 0.04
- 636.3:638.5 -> -0.08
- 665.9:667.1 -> 0.01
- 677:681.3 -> 0.02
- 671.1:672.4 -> -0.10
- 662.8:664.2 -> -0.02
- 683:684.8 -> -0.02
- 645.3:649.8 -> 0.00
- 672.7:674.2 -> -0.07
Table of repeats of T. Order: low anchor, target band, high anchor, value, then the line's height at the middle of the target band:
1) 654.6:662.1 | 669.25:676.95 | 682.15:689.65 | 0.21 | 10.2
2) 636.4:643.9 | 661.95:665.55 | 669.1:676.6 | 0.04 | 9.95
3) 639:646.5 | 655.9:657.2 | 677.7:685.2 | -0.33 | 9.73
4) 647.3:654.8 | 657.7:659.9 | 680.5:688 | -0.29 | 9.85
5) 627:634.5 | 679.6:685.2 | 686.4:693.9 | -0.06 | 9.65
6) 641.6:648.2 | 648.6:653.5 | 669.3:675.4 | 0.05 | 9.8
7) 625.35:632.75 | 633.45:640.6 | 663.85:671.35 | -0.19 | 9.49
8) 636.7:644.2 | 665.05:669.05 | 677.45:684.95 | 0.08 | 9.79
